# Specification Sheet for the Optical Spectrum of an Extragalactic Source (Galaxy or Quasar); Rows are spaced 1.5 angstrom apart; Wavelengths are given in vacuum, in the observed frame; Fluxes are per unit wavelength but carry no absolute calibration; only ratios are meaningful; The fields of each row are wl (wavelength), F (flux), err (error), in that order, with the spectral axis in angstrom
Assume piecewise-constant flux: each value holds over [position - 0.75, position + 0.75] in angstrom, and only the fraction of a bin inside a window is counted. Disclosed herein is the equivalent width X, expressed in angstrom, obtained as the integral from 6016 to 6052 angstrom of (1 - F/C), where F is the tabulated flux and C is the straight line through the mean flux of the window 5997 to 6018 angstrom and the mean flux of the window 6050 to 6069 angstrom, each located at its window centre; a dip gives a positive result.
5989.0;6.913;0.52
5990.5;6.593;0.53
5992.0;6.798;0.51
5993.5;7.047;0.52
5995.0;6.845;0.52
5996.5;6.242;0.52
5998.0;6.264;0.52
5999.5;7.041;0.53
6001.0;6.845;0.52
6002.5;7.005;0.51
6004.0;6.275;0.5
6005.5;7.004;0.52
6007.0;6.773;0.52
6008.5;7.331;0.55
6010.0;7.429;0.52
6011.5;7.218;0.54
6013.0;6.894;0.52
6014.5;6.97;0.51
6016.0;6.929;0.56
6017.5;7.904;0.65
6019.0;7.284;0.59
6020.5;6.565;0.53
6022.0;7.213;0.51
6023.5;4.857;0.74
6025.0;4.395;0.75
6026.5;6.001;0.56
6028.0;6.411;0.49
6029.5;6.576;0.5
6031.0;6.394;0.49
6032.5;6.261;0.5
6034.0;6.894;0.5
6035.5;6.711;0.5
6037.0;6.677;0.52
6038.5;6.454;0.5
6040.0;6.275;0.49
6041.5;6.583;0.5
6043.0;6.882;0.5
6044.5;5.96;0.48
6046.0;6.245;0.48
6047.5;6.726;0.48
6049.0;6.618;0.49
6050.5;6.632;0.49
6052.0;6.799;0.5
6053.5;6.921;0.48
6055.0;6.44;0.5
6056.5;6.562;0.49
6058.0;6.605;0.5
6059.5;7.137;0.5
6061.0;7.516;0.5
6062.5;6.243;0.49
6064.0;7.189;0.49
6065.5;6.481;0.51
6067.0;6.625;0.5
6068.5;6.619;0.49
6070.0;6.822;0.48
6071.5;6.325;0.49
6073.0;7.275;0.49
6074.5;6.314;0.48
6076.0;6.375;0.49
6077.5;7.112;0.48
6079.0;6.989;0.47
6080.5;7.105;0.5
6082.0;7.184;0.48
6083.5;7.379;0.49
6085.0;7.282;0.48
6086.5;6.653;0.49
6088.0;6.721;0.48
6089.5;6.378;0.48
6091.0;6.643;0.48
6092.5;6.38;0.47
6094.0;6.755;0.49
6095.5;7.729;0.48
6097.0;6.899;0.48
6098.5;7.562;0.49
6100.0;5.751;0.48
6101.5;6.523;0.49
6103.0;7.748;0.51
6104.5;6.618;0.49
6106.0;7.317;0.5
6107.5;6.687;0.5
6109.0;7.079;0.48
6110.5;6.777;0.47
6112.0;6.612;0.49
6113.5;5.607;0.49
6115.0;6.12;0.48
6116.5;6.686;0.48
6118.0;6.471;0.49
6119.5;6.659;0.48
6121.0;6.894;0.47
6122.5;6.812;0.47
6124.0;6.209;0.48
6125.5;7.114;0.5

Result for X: 2.0 angstrom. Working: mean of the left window 6.97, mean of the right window 6.75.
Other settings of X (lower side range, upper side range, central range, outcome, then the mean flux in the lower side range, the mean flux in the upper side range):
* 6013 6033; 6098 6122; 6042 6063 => -0.41 angstrom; 6.46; 6.69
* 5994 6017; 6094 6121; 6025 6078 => 1.88 angstrom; 6.88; 6.76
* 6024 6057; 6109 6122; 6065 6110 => -2.54 angstrom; 6.42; 6.52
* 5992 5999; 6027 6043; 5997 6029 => -0.49 angstrom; 6.64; 6.53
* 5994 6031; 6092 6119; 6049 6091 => -0.50 angstrom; 6.67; 6.74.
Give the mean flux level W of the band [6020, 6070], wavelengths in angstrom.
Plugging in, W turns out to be 6.5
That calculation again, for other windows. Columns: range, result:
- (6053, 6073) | 6.75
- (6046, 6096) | 6.79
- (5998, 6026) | 6.75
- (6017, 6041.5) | 6.42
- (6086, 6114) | 6.77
